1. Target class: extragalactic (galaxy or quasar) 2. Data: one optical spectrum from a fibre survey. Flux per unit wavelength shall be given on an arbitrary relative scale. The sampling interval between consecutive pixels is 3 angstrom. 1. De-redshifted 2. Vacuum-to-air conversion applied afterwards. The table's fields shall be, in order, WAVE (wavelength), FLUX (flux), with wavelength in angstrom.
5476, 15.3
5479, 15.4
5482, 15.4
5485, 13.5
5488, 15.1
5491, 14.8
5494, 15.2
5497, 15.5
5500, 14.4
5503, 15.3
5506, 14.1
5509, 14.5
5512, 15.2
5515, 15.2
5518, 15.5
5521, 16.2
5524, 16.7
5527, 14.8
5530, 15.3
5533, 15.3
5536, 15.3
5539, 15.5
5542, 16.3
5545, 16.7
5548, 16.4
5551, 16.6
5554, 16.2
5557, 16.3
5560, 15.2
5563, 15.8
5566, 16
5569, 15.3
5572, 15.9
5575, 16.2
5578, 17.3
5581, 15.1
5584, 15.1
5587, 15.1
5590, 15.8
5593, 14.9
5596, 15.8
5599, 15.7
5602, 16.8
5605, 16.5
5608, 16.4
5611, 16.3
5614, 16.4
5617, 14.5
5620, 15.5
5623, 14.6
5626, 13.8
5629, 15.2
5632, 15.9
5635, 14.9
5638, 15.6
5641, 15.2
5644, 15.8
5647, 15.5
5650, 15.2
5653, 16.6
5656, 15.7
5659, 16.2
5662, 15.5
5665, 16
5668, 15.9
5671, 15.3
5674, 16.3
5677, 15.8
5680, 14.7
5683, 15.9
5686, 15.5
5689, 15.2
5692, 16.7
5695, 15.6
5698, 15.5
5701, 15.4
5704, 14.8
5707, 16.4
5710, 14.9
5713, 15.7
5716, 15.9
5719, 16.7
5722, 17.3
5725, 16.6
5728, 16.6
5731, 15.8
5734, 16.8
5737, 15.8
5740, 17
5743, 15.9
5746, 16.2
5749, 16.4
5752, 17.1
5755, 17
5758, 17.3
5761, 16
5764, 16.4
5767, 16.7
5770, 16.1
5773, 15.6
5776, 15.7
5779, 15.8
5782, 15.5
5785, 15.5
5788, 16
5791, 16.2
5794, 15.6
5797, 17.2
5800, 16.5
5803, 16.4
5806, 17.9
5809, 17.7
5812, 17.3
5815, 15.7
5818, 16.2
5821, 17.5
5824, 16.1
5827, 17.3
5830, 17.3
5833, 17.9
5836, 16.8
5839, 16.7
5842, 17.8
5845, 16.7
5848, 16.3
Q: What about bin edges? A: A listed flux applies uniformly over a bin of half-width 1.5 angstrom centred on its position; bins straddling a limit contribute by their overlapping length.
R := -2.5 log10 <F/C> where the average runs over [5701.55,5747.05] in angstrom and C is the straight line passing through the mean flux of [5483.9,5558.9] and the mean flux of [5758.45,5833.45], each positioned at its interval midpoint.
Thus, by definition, 0.00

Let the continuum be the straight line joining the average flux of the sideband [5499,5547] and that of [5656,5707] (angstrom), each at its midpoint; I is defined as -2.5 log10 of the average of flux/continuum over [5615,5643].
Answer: 0.04 mag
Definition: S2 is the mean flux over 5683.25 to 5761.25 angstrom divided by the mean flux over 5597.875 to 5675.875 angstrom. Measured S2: 1.03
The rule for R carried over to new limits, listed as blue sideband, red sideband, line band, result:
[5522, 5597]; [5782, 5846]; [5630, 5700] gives 0.04 mag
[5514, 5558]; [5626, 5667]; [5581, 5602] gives 0.02 mag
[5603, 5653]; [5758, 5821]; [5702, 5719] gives 0.02 mag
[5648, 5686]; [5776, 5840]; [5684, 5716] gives 0.02 mag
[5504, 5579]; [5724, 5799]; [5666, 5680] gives 0.02 mag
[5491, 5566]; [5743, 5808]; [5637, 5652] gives 0.03 mag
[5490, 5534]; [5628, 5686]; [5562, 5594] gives -0.02 mag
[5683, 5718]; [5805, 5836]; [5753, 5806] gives 0.02 mag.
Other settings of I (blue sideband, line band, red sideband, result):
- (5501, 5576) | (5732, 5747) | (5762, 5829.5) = -0.01 mag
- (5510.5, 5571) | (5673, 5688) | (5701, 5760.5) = 0.04 mag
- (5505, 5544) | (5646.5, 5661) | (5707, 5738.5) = 0.01 mag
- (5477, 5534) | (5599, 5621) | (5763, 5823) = -0.03 mag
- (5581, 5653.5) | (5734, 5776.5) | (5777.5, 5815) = -0.01 mag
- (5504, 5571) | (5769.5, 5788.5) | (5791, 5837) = 0.07 mag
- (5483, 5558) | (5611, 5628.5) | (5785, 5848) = 0.06 mag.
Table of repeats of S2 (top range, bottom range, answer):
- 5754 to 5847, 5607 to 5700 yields 1.06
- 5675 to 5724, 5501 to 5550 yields 1.02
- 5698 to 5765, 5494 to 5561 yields 1.04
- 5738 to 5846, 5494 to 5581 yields 1.06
